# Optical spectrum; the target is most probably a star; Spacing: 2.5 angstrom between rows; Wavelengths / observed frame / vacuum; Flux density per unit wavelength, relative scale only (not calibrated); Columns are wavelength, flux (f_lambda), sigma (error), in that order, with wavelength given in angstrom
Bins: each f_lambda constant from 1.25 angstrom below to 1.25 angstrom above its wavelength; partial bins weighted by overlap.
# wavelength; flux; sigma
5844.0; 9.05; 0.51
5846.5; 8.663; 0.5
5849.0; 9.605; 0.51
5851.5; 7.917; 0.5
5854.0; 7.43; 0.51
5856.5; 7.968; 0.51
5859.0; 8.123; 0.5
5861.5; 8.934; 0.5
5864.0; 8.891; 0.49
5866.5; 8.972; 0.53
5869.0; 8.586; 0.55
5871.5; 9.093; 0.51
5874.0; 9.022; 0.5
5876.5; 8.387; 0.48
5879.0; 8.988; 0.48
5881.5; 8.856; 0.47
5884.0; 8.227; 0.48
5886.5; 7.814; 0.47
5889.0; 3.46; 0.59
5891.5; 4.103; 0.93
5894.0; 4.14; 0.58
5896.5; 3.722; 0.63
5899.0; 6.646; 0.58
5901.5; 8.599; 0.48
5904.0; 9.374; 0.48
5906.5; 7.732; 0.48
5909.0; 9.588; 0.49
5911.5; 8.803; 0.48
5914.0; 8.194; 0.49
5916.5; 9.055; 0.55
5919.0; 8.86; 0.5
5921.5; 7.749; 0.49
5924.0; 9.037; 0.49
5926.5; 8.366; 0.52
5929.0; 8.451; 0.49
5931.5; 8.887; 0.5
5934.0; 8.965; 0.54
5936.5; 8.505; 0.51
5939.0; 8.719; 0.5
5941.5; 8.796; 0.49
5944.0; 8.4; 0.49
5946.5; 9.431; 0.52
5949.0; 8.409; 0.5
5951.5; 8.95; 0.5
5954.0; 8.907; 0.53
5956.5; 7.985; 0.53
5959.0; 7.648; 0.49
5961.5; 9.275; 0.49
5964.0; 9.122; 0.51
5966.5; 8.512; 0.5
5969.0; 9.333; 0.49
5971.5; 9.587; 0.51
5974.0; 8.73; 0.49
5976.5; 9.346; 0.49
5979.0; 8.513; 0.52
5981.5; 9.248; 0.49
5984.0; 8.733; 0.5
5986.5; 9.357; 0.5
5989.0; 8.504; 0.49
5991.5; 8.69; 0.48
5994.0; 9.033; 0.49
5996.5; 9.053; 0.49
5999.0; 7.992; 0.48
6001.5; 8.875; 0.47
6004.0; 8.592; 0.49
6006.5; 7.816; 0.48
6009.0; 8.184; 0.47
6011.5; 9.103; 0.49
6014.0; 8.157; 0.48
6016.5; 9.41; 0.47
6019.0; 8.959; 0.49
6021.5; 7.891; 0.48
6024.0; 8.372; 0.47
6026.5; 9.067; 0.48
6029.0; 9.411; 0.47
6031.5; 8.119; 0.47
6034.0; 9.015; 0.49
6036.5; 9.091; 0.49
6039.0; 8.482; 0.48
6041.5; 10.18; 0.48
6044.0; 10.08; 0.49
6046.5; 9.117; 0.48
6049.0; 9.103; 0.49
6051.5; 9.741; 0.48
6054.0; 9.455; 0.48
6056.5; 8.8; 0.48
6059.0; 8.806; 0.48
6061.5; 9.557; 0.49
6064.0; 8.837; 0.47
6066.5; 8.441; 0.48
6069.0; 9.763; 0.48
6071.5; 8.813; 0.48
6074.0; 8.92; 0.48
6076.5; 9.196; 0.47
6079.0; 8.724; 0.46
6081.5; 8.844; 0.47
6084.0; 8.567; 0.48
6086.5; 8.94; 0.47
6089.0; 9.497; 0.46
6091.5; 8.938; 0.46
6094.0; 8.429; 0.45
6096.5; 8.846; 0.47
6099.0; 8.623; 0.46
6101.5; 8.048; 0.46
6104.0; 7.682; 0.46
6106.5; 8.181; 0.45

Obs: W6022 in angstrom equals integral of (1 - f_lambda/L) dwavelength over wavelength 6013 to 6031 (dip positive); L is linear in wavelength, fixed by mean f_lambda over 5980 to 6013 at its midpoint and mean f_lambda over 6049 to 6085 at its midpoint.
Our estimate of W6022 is 0.18 angstrom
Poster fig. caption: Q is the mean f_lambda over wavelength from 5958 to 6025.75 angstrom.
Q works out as 8.75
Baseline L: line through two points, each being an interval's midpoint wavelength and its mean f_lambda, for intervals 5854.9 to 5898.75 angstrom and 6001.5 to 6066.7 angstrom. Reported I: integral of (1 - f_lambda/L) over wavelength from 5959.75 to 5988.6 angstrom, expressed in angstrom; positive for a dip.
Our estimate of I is -2.3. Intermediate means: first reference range 7.47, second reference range 8.92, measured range 9.03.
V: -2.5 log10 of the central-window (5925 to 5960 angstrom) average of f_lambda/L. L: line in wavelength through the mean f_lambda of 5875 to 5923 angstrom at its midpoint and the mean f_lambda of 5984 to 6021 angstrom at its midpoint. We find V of -0.08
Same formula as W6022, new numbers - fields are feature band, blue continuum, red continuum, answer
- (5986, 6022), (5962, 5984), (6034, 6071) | 1.9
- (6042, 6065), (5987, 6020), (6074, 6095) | -1.3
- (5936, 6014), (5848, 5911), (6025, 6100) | -2.9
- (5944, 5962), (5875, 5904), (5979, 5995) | -1.0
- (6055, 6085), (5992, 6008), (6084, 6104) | -1.0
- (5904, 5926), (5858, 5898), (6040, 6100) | -2.5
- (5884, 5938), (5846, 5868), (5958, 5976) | 6.7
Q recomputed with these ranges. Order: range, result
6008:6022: 8.66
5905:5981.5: 8.74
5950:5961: 8.43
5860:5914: 7.72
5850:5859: 7.87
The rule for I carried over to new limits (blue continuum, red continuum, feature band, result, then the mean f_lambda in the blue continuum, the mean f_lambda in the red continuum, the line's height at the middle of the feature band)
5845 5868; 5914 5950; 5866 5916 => 5.62 angstrom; 8.51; 8.67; 8.58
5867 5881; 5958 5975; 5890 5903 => 4.95 angstrom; 8.83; 8.91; 8.85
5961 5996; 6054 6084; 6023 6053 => -0.58 angstrom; 8.99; 8.98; 8.98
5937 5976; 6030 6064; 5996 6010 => 0.94 angstrom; 8.79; 9.18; 8.99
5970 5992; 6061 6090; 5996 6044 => 1.23 angstrom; 8.98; 8.99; 8.98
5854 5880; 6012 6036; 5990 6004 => 0.01 angstrom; 8.63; 8.74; 8.72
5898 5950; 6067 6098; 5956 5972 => -0.16 angstrom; 8.61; 8.94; 8.69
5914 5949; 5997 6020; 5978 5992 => -0.40 angstrom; 8.68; 8.58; 8.61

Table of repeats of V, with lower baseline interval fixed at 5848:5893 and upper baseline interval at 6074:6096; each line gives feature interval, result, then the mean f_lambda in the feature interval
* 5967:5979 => -0.087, 9.13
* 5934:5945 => -0.048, 8.65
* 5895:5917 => 0.035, 7.89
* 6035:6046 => -0.086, 9.42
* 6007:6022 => -0.002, 8.61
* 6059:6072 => -0.032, 9.07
